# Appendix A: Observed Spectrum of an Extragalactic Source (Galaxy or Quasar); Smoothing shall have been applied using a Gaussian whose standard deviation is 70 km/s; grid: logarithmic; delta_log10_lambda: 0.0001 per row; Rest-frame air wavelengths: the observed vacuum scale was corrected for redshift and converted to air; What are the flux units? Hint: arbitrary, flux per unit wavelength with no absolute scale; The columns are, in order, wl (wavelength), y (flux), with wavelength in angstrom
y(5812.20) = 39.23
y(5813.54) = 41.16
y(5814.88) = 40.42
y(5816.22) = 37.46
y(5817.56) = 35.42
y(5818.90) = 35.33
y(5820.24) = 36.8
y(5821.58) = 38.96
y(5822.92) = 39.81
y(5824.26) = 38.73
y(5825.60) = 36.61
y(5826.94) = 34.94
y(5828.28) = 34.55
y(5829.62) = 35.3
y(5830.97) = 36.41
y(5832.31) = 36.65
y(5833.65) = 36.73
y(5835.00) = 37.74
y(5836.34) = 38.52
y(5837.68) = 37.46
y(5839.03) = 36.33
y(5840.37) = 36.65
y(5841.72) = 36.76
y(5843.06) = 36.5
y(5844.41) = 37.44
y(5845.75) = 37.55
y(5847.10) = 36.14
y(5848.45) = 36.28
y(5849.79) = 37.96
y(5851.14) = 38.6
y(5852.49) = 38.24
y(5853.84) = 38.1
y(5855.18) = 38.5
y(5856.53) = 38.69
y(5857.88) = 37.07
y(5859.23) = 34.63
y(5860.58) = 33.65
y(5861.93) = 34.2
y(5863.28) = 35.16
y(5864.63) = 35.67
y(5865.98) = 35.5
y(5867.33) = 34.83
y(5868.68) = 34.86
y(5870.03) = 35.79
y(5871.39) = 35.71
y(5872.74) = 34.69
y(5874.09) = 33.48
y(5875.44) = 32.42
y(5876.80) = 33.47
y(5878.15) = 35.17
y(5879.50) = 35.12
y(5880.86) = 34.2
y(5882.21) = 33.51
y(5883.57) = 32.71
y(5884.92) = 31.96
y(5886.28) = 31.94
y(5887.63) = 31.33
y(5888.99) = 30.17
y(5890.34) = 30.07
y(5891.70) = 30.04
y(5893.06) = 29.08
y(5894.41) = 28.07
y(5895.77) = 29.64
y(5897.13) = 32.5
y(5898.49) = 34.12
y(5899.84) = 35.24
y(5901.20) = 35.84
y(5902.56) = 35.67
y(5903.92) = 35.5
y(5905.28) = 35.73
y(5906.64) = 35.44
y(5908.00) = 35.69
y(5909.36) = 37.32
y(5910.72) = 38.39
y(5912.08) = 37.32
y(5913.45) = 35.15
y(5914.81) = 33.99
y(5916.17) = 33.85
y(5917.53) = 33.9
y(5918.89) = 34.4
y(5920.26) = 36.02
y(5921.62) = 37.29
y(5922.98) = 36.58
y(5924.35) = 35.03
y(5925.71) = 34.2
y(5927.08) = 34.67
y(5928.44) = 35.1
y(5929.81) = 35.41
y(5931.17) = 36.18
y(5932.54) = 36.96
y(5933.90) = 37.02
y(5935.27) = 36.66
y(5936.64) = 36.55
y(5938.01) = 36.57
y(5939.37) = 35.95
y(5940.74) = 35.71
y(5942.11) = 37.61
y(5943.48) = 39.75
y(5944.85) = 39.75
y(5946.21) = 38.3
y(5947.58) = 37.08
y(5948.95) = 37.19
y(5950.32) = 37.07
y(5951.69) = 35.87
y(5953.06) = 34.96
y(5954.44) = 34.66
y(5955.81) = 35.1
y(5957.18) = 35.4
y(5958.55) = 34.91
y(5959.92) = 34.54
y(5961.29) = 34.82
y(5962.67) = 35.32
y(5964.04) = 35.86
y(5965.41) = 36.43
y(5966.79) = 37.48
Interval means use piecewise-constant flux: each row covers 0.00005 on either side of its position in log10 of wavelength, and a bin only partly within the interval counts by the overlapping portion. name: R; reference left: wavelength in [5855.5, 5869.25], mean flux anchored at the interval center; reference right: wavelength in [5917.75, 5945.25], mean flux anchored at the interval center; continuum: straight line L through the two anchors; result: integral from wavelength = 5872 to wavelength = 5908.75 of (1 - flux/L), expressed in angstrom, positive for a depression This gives 2.8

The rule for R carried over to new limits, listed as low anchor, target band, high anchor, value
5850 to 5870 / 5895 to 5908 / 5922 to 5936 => 0.6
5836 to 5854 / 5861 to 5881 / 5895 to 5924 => 1.0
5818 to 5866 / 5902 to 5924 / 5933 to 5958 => 0.6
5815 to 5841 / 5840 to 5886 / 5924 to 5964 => 1.4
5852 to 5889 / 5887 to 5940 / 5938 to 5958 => 1.9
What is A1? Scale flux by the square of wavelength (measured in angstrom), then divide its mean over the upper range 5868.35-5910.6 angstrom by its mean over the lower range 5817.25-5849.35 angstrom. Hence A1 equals 0.9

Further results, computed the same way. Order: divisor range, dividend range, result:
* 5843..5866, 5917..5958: 1.02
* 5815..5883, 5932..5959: 1.05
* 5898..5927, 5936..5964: 1.04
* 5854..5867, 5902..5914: 1.02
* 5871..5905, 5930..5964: 1.13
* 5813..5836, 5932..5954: 1.04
